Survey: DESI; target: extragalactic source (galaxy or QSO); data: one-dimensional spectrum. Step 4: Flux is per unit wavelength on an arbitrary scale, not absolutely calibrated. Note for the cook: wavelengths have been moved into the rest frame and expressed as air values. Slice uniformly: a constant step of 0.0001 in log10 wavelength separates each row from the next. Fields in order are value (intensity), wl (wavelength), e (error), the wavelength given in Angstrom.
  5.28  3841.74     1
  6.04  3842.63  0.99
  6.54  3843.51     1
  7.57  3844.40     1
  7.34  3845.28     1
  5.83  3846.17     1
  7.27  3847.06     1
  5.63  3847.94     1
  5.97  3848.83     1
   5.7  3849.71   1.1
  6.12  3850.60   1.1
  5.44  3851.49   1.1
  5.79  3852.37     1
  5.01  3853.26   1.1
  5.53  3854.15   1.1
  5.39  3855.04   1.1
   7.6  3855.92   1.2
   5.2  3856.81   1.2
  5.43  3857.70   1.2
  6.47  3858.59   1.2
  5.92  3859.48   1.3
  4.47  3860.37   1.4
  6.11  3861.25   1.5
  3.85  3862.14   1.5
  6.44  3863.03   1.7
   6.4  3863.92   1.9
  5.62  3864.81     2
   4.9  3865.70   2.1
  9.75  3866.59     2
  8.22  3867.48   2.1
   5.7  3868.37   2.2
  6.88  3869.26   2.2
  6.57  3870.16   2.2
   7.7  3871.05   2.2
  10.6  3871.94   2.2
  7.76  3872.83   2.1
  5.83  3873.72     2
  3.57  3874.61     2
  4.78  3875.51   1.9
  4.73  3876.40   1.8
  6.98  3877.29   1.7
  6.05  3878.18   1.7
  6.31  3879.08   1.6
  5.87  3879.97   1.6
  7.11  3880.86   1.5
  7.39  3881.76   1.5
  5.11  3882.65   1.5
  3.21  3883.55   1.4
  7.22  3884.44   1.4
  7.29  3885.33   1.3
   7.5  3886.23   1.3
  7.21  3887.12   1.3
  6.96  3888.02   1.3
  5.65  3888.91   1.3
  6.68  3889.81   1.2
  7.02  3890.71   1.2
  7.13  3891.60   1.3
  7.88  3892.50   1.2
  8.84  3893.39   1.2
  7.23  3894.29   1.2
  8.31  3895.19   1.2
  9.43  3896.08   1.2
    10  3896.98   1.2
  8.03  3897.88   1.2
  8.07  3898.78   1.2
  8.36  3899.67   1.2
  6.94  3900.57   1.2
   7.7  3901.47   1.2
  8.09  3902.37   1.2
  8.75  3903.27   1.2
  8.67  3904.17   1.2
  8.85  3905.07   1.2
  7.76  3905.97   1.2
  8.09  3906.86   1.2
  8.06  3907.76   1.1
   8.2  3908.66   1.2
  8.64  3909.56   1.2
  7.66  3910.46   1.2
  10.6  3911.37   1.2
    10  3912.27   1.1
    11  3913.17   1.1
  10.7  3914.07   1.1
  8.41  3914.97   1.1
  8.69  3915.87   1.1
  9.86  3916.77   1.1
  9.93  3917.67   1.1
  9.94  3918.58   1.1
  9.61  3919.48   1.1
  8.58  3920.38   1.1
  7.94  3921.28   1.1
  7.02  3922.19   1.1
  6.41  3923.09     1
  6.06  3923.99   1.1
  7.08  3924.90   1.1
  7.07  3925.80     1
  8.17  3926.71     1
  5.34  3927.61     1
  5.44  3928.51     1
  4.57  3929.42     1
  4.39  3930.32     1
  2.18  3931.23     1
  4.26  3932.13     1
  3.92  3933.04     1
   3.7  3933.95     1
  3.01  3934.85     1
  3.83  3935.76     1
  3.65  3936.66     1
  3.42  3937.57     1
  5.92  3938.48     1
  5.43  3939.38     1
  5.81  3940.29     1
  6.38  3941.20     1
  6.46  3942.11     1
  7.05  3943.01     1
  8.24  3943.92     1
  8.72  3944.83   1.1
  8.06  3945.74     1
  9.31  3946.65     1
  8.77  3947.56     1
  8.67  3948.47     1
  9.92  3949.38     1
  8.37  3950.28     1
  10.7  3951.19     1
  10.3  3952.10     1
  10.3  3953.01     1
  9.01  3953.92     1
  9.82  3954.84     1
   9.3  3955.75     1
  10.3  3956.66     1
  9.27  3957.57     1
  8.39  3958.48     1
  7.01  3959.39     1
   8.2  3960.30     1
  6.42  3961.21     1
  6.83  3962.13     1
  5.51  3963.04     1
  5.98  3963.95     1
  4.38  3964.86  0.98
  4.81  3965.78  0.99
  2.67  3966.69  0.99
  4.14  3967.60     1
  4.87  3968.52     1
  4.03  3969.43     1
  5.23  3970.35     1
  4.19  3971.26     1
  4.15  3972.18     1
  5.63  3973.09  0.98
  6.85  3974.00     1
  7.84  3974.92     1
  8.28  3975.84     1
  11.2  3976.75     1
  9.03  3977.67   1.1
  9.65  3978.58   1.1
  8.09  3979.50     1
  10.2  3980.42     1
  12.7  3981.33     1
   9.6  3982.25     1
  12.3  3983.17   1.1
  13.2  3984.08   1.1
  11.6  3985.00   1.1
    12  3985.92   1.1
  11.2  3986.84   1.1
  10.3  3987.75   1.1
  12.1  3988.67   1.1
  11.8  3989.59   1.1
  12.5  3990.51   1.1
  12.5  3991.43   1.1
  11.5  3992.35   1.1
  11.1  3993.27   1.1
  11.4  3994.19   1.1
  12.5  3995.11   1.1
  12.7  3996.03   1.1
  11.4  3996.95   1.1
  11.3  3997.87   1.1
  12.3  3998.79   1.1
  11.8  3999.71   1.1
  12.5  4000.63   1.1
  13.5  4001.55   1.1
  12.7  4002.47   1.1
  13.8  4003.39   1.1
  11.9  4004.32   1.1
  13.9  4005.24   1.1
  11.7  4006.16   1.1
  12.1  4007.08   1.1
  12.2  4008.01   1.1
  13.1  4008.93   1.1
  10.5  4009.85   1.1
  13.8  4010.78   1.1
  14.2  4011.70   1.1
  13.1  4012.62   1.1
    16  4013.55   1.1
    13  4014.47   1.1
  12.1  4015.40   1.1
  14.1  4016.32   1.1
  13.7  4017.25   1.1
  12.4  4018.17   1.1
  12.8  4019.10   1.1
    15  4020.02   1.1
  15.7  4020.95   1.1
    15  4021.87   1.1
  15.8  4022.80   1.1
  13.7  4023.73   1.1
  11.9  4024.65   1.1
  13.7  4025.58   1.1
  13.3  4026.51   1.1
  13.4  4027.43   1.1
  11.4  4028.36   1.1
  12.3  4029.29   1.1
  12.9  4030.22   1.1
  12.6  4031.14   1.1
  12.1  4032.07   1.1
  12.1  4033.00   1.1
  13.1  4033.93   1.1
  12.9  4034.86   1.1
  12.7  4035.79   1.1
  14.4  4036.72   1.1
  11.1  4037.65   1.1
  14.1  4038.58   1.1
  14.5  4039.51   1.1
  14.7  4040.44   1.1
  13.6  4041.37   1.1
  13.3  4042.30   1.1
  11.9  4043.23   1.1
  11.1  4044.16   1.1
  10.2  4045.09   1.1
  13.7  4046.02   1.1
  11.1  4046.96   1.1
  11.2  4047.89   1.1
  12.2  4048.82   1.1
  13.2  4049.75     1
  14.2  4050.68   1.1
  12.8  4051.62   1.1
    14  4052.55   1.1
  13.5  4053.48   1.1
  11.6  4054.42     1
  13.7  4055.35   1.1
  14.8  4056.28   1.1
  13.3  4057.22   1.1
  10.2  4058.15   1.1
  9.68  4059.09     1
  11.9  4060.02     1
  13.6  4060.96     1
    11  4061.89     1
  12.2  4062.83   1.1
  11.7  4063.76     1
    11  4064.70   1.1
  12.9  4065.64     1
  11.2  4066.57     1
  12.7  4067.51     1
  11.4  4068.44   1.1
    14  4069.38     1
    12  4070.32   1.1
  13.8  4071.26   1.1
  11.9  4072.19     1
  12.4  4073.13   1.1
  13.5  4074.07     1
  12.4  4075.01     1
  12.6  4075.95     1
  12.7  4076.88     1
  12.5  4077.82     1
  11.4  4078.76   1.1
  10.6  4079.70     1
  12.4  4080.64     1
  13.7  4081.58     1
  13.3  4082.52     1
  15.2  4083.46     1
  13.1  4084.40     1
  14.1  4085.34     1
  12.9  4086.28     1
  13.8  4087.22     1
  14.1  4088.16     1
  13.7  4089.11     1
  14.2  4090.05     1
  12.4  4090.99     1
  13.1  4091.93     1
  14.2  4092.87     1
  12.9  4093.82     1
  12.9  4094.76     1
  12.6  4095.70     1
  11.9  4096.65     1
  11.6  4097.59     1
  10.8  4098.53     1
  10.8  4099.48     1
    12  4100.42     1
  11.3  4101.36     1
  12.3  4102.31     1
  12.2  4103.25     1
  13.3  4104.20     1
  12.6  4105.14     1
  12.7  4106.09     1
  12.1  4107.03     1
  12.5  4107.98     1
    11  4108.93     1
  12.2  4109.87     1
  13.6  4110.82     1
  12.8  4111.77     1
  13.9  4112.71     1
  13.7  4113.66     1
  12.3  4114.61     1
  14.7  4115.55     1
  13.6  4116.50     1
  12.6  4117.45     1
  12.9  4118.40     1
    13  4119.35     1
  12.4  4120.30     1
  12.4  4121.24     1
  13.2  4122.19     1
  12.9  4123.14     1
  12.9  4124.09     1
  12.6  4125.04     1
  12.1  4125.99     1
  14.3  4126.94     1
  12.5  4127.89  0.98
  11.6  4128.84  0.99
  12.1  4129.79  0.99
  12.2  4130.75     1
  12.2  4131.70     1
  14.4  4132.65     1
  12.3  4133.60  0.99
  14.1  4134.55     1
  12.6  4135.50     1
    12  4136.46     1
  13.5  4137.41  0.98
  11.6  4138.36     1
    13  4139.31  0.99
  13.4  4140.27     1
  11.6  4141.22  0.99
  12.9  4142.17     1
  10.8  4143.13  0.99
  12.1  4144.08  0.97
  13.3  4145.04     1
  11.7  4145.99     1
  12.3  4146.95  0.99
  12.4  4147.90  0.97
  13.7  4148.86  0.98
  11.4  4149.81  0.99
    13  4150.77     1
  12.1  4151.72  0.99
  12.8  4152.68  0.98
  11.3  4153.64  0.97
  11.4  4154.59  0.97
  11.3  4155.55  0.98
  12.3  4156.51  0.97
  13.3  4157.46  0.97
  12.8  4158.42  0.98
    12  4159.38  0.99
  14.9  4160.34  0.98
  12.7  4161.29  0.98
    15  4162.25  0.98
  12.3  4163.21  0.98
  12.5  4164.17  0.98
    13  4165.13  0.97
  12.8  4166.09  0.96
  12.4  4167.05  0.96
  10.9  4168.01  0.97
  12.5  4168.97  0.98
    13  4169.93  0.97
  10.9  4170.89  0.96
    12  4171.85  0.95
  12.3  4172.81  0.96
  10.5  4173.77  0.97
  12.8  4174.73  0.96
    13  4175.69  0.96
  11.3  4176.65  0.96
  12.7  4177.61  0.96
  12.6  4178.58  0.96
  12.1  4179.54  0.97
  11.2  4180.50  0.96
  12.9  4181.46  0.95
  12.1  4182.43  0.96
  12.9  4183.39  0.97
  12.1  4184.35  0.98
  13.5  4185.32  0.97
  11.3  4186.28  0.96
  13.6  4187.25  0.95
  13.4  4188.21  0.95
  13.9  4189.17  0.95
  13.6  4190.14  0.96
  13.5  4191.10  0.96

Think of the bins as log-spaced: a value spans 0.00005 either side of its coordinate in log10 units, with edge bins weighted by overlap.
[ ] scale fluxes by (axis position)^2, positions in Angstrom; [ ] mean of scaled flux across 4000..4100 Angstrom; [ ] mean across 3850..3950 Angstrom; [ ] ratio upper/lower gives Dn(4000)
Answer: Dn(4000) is 2.0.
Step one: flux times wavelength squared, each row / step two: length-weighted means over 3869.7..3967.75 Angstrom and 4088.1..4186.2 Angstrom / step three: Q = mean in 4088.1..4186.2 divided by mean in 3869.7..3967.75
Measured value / 1.9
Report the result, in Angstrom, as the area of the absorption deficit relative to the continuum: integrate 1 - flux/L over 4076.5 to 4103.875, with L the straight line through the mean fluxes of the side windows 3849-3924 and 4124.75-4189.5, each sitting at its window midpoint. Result -3.7 Angstrom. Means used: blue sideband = 7.25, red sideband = 12.5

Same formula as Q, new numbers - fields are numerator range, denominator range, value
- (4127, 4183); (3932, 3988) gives 1.81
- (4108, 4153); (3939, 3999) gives 1.56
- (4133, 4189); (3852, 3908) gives 2.09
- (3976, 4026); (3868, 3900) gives 1.89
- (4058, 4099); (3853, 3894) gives 2.18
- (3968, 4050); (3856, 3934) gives 1.76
